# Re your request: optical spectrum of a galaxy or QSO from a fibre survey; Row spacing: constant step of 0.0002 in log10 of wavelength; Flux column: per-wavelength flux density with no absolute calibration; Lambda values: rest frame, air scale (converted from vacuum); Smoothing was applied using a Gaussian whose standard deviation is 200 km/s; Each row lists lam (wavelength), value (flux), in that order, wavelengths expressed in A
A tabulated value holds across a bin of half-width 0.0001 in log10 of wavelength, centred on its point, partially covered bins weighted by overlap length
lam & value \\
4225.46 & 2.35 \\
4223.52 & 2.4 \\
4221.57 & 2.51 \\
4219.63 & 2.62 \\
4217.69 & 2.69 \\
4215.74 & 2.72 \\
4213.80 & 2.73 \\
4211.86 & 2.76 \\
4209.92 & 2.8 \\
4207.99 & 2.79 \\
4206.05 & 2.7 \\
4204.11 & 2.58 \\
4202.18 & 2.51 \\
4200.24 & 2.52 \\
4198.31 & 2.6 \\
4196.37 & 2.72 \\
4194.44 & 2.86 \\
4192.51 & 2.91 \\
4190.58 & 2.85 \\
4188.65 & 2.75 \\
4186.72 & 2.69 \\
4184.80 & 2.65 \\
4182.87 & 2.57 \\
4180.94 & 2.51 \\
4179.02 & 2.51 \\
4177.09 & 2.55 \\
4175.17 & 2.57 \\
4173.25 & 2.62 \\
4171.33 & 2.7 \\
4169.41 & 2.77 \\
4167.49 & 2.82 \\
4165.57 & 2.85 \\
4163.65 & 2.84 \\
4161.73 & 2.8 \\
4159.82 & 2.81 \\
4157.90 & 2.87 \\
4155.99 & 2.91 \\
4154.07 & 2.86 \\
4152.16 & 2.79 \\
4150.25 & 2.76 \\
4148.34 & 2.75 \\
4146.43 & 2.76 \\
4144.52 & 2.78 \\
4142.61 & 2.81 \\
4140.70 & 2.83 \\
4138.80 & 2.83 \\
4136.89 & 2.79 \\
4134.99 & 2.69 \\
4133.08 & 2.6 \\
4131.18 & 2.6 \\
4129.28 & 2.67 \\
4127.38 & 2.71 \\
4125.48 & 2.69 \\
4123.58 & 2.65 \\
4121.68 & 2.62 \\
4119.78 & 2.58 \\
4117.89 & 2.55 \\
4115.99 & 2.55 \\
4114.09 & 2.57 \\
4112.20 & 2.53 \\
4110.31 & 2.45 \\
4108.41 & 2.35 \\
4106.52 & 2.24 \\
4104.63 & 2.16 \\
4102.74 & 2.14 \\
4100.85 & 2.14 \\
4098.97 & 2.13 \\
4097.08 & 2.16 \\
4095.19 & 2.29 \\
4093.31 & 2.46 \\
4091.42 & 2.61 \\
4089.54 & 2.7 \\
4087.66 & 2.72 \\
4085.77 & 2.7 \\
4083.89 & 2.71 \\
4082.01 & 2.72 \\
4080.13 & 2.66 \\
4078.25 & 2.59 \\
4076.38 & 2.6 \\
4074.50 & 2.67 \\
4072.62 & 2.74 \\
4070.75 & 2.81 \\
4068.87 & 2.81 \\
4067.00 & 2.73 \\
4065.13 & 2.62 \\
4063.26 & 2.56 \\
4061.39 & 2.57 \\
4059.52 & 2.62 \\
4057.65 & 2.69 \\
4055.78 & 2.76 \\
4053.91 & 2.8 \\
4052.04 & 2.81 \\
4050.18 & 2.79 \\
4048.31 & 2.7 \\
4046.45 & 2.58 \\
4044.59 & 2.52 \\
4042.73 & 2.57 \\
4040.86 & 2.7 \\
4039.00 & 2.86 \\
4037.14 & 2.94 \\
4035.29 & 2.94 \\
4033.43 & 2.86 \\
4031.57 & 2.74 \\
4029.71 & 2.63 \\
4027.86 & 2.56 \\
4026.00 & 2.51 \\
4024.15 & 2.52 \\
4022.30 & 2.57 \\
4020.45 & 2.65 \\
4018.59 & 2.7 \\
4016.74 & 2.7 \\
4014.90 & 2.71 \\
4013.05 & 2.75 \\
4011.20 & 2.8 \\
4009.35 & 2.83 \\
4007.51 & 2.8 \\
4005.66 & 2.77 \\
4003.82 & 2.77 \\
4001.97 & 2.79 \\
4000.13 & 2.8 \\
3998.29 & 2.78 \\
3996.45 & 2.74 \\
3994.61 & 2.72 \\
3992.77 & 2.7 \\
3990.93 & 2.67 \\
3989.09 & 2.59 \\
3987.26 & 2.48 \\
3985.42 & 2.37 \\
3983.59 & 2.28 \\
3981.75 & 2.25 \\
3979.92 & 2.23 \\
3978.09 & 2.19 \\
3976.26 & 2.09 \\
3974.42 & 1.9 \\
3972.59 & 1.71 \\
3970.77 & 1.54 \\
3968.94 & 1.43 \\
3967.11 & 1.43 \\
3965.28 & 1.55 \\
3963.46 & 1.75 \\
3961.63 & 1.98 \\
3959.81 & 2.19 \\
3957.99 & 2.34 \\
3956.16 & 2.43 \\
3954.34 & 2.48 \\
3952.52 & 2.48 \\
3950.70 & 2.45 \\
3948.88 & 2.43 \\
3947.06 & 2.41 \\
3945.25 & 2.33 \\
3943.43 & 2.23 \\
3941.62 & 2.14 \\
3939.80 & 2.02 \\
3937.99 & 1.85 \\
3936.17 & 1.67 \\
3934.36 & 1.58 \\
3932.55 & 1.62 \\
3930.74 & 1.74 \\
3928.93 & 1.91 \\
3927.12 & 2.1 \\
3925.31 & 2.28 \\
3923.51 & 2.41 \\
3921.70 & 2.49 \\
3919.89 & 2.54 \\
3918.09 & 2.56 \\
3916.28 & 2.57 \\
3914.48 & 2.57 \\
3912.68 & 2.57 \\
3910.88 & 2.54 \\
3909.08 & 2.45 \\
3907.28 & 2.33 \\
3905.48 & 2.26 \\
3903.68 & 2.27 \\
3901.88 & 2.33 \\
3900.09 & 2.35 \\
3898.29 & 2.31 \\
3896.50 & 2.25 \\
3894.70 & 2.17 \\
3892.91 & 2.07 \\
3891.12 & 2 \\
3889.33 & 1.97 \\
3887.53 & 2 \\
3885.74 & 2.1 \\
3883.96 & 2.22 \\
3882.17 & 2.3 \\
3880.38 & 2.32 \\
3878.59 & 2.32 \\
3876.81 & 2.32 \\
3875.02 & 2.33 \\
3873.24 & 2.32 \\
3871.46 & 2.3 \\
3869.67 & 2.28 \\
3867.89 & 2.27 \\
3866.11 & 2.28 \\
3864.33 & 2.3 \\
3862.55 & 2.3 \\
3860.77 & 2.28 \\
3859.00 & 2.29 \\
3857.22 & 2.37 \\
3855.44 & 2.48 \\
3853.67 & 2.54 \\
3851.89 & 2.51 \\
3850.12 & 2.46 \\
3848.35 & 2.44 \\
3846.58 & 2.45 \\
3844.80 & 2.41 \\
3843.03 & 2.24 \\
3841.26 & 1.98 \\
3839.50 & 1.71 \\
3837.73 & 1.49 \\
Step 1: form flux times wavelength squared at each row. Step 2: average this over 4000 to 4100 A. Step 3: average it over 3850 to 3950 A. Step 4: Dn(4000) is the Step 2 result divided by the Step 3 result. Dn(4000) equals 1.28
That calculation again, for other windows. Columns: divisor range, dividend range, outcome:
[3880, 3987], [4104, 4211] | 1.39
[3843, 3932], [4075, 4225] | 1.30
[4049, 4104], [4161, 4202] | 1.09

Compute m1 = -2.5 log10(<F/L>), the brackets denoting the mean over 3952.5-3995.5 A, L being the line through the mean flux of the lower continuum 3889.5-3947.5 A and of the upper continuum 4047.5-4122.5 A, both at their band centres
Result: 0.09 mag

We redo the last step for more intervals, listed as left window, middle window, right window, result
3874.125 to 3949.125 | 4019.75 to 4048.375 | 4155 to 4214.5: -0.101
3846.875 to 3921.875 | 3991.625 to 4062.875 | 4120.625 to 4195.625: -0.072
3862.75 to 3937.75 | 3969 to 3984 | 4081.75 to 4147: 0.184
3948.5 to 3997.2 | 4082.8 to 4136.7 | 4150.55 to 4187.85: 0.025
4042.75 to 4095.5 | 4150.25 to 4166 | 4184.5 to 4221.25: -0.056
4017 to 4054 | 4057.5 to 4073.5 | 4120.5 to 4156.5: 0.010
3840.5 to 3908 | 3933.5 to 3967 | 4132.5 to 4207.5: 0.137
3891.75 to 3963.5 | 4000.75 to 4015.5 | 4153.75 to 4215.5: -0.164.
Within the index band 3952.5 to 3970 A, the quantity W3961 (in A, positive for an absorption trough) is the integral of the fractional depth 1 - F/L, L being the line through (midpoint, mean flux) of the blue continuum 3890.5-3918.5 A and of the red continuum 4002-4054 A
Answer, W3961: 3.74 A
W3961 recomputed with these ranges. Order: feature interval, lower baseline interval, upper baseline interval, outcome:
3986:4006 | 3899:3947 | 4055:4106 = -2.7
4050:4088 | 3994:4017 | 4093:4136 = -1.6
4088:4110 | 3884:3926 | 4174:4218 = 2.0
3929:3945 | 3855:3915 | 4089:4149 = 3.2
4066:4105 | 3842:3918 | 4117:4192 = 1.1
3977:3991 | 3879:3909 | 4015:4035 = 0.9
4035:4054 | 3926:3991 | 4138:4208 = -3.3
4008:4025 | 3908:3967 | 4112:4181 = -2.2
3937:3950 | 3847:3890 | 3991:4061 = 1.6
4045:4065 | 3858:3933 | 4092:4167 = -1.5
